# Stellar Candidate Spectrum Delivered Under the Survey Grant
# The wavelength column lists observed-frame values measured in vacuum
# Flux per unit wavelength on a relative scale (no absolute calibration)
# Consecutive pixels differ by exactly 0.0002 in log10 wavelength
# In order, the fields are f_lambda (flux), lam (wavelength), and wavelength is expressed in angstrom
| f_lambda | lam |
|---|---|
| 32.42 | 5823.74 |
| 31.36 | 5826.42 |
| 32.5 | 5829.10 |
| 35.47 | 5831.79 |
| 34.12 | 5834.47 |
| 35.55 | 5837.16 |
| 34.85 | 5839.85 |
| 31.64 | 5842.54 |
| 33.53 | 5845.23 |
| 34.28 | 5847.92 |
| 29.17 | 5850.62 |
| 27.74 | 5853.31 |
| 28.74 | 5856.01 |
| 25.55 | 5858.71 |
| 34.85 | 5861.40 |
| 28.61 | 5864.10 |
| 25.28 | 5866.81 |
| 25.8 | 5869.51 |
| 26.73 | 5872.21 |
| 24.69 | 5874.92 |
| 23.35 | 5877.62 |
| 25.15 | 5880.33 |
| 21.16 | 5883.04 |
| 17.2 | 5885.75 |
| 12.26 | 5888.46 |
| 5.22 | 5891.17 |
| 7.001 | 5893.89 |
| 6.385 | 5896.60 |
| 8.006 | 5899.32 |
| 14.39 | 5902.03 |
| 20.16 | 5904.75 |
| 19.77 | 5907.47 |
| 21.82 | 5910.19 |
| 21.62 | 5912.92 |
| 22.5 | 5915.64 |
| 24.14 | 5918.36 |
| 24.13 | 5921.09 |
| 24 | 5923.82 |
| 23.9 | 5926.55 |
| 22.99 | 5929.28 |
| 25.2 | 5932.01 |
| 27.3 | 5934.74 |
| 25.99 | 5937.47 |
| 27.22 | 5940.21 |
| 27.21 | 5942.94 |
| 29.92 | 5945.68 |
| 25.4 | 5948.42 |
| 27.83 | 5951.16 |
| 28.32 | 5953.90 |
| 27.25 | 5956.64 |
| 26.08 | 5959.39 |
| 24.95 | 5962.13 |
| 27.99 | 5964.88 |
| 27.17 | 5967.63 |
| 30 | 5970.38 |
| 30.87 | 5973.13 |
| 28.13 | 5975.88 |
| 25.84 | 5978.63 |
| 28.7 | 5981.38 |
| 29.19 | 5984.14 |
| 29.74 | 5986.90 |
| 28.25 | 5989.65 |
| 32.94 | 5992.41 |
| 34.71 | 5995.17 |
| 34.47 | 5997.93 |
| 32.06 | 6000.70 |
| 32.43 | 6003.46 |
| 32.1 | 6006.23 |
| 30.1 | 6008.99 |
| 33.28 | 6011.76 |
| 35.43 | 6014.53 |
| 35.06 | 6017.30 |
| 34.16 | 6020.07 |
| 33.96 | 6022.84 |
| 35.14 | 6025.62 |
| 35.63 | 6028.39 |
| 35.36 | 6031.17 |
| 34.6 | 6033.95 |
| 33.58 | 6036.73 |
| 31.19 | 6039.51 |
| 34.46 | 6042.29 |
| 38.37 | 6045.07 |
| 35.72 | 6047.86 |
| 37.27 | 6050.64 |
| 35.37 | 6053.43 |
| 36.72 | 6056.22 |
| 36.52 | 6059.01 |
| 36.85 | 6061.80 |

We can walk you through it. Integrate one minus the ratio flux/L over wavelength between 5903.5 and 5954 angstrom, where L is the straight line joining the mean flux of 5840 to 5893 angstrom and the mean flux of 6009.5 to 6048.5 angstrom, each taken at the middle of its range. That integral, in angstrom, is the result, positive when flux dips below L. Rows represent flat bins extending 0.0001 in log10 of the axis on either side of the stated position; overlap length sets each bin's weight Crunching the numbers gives 7.5 angstrom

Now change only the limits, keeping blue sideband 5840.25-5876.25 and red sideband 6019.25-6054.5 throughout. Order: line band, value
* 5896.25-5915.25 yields 8.6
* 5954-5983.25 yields 4.5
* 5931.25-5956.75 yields 3.8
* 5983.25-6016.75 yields 1.6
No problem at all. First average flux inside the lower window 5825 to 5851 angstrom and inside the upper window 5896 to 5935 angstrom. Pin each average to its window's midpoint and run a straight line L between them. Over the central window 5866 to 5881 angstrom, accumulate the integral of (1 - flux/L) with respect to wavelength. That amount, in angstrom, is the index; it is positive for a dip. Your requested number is 1.3 angstrom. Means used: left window 33.4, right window 20.5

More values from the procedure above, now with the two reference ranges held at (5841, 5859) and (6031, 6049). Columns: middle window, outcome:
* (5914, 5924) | 2.6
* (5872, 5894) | 9.1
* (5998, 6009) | 0.5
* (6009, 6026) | 0.0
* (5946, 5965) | 3.4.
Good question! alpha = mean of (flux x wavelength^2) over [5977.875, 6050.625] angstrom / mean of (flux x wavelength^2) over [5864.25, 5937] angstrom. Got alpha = 1.70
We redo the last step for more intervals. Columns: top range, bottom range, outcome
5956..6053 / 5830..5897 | 1.31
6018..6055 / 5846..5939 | 1.65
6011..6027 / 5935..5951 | 1.30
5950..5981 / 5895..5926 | 1.50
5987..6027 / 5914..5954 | 1.32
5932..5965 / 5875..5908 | 1.81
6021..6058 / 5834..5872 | 1.23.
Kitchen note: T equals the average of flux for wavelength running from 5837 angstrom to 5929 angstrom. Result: 23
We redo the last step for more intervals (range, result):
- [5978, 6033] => 32.5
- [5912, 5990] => 26.6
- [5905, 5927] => 22.6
